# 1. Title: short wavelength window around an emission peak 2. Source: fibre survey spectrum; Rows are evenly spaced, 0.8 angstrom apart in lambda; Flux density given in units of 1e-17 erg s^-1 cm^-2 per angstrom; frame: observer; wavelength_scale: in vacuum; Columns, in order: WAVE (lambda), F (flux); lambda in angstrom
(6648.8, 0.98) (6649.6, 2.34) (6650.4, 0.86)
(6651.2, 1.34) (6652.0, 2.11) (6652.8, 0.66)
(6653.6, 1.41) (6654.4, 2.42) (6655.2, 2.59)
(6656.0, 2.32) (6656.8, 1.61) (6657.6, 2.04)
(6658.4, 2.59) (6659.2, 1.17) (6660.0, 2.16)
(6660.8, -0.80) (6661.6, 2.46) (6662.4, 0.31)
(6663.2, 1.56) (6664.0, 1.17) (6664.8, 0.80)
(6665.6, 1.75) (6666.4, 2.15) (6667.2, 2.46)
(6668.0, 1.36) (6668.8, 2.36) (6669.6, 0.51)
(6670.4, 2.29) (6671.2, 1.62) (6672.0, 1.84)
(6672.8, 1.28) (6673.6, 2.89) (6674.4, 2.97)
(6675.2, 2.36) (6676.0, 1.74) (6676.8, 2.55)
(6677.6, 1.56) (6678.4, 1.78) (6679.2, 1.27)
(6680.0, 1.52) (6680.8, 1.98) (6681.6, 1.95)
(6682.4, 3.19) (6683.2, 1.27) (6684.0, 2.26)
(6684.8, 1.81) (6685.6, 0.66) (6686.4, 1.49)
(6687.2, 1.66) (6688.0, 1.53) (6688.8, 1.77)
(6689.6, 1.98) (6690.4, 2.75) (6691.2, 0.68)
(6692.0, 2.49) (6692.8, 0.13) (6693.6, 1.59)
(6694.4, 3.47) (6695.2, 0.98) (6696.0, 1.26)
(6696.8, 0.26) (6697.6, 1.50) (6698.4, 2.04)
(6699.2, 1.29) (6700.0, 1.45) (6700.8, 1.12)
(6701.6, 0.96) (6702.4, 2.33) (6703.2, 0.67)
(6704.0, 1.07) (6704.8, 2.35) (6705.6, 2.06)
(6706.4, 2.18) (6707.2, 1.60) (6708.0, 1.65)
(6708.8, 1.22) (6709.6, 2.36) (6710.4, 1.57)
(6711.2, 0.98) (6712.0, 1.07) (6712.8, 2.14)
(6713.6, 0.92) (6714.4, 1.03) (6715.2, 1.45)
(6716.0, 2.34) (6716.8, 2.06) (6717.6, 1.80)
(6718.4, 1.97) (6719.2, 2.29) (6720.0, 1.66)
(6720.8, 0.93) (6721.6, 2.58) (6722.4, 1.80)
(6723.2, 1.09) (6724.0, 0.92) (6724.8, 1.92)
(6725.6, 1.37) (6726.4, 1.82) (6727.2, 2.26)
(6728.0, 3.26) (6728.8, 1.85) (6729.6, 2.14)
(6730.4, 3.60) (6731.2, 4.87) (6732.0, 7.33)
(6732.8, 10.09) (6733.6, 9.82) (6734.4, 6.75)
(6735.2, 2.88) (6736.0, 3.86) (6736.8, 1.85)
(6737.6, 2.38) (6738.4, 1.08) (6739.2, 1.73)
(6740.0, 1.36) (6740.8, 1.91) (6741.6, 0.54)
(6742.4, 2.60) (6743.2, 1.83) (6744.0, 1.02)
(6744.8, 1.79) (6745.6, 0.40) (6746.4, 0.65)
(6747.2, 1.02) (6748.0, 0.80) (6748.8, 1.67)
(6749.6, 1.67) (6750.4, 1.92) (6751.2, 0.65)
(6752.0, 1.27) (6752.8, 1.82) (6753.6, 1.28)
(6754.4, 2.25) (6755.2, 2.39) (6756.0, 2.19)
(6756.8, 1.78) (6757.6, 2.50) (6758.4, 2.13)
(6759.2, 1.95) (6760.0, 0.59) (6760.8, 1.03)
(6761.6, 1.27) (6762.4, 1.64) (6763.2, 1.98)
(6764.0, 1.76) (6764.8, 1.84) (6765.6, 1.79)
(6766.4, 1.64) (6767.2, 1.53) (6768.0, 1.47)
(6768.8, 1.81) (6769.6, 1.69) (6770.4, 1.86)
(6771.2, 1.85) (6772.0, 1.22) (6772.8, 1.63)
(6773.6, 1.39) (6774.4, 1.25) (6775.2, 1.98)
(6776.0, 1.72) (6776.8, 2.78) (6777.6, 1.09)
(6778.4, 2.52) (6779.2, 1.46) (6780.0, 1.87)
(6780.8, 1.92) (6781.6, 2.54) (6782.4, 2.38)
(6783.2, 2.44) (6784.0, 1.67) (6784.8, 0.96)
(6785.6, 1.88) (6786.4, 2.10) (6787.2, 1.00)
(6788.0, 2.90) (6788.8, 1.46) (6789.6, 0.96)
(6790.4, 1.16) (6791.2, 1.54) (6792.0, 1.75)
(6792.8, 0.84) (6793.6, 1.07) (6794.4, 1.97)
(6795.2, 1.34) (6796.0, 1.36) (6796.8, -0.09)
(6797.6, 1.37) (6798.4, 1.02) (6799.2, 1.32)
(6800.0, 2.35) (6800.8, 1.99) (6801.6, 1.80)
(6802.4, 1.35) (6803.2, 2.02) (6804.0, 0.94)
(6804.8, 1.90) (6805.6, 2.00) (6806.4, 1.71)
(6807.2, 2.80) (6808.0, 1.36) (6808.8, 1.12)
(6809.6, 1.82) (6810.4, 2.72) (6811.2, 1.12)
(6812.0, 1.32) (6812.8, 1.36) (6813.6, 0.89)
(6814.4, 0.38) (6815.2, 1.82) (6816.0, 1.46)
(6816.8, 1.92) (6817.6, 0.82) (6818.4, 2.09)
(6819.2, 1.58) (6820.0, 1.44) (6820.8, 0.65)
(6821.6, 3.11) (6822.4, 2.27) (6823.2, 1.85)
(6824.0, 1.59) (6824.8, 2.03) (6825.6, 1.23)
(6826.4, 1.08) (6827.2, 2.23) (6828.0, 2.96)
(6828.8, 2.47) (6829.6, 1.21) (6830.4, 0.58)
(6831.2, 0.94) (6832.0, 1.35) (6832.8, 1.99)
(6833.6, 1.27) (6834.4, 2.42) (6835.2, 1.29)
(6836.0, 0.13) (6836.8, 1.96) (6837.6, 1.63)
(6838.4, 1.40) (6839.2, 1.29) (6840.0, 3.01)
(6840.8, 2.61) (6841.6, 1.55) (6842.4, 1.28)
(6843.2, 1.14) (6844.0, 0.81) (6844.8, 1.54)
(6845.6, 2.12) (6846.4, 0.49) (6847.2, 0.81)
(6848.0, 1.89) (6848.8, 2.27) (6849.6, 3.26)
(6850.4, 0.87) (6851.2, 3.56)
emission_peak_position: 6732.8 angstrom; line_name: H-beta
